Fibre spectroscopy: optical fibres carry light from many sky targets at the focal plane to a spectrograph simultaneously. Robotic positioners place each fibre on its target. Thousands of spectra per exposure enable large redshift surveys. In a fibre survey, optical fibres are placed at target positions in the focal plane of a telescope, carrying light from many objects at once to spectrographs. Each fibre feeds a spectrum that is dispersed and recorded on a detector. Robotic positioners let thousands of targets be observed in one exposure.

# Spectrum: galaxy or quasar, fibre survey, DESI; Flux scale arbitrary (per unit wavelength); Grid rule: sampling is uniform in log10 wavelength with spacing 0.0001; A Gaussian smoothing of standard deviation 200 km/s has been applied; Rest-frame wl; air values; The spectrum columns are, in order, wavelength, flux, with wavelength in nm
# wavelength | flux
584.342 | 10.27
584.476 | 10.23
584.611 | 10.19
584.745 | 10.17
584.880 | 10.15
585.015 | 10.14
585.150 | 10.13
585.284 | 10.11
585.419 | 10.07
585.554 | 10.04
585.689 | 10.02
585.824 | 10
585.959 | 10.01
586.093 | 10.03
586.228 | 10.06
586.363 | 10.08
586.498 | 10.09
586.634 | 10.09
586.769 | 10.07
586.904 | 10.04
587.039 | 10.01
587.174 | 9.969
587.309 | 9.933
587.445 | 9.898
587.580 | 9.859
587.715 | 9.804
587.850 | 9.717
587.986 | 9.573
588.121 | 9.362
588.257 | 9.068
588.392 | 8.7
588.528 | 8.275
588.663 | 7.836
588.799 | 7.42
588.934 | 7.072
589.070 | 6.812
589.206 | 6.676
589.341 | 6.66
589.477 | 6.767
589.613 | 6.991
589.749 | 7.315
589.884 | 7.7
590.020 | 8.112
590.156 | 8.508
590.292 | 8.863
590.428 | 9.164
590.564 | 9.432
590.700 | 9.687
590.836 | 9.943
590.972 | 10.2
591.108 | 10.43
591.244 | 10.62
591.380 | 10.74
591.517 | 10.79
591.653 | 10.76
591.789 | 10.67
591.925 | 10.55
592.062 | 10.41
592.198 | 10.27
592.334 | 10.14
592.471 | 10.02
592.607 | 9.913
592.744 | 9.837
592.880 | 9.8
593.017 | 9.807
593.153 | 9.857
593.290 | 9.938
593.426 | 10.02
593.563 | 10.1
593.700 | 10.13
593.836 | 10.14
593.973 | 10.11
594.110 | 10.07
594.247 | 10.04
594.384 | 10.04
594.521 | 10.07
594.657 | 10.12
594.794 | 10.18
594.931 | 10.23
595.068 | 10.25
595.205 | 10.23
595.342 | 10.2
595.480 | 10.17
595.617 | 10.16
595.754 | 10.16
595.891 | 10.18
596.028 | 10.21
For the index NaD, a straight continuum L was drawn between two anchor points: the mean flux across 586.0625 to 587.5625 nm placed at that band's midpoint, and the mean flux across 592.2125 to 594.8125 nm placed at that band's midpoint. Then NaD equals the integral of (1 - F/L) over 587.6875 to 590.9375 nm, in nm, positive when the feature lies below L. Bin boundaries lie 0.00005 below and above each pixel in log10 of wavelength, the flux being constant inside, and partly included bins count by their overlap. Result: 0.553 nm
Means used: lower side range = 10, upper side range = 10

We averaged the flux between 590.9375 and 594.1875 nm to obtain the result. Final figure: 10.2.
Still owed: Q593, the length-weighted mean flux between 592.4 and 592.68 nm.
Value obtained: 9.94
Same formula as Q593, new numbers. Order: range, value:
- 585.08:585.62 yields 10.1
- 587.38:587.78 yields 9.87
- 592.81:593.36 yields 9.87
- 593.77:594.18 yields 10.1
